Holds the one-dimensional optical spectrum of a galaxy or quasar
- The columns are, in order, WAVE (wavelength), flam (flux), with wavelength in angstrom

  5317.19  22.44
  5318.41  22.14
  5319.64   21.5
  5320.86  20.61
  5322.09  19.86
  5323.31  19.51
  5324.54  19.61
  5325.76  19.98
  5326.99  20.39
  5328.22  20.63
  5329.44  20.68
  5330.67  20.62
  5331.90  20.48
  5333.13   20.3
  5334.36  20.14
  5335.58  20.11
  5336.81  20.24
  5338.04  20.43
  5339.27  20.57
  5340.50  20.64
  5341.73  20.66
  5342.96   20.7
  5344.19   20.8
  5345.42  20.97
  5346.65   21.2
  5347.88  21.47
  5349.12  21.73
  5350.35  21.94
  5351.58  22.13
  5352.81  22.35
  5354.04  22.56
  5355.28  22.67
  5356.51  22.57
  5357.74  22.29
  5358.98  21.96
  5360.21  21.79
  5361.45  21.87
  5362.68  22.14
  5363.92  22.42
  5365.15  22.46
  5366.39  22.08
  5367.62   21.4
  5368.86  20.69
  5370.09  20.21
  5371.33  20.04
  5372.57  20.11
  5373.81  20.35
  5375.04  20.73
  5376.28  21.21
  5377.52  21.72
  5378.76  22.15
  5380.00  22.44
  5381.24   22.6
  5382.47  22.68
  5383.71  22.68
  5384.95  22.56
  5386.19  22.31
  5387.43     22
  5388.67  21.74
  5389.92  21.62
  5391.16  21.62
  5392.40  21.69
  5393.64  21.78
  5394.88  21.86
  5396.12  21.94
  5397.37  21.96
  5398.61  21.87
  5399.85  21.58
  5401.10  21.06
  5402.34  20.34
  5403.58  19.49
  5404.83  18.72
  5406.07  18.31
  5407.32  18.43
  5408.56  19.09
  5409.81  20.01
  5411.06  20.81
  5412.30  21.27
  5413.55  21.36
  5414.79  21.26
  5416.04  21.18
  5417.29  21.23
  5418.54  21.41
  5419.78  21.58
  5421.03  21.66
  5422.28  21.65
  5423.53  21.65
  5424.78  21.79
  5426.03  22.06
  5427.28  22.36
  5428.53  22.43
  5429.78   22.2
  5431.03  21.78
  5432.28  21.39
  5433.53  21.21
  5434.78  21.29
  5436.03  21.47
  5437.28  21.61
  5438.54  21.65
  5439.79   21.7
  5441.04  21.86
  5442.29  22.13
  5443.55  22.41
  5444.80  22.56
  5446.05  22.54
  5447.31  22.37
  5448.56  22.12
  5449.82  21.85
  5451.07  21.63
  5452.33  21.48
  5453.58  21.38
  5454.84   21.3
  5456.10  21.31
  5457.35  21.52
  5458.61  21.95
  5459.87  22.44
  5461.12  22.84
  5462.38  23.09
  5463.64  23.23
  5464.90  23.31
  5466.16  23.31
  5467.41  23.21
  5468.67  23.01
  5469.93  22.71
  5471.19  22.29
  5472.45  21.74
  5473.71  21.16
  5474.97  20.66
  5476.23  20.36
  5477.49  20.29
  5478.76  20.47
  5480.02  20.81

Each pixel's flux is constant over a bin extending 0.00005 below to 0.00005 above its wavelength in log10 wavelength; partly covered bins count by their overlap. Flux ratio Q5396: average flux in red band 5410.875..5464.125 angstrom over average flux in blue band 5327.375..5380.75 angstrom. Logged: 1.03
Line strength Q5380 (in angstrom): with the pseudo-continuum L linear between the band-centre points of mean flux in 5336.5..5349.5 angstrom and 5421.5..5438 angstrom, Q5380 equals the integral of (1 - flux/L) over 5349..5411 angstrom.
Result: -0.6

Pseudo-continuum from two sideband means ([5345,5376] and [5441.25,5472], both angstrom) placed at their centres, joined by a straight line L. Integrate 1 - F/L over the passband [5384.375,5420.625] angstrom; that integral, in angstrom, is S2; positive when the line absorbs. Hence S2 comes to 1.5 angstrom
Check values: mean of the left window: 21.6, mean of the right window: 22.3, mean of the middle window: 21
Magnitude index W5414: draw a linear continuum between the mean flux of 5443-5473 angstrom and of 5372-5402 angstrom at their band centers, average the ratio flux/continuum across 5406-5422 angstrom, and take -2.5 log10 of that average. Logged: 0.07 mag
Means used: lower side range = 21.8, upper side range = 22.3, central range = 20.7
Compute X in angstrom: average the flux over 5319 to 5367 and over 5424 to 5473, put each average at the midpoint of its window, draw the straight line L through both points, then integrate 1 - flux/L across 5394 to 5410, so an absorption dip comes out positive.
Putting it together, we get 0.96 angstrom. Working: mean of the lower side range 21.2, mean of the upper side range 22.1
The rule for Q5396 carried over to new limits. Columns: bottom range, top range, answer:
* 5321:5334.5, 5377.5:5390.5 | 1.10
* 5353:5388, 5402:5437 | 0.96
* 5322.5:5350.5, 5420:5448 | 1.06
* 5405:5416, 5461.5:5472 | 1.15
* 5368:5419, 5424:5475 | 1.05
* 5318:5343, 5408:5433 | 1.05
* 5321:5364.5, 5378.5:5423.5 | 1.01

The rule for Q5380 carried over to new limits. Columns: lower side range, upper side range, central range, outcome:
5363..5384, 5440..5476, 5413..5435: 0.27 angstrom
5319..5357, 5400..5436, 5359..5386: -0.93 angstrom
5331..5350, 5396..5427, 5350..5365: -1.08 angstrom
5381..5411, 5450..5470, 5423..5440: 0.04 angstrom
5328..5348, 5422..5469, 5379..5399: -0.73 angstrom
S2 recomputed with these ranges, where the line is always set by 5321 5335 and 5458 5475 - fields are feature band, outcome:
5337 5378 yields -1.37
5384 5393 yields -0.30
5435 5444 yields 0.13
